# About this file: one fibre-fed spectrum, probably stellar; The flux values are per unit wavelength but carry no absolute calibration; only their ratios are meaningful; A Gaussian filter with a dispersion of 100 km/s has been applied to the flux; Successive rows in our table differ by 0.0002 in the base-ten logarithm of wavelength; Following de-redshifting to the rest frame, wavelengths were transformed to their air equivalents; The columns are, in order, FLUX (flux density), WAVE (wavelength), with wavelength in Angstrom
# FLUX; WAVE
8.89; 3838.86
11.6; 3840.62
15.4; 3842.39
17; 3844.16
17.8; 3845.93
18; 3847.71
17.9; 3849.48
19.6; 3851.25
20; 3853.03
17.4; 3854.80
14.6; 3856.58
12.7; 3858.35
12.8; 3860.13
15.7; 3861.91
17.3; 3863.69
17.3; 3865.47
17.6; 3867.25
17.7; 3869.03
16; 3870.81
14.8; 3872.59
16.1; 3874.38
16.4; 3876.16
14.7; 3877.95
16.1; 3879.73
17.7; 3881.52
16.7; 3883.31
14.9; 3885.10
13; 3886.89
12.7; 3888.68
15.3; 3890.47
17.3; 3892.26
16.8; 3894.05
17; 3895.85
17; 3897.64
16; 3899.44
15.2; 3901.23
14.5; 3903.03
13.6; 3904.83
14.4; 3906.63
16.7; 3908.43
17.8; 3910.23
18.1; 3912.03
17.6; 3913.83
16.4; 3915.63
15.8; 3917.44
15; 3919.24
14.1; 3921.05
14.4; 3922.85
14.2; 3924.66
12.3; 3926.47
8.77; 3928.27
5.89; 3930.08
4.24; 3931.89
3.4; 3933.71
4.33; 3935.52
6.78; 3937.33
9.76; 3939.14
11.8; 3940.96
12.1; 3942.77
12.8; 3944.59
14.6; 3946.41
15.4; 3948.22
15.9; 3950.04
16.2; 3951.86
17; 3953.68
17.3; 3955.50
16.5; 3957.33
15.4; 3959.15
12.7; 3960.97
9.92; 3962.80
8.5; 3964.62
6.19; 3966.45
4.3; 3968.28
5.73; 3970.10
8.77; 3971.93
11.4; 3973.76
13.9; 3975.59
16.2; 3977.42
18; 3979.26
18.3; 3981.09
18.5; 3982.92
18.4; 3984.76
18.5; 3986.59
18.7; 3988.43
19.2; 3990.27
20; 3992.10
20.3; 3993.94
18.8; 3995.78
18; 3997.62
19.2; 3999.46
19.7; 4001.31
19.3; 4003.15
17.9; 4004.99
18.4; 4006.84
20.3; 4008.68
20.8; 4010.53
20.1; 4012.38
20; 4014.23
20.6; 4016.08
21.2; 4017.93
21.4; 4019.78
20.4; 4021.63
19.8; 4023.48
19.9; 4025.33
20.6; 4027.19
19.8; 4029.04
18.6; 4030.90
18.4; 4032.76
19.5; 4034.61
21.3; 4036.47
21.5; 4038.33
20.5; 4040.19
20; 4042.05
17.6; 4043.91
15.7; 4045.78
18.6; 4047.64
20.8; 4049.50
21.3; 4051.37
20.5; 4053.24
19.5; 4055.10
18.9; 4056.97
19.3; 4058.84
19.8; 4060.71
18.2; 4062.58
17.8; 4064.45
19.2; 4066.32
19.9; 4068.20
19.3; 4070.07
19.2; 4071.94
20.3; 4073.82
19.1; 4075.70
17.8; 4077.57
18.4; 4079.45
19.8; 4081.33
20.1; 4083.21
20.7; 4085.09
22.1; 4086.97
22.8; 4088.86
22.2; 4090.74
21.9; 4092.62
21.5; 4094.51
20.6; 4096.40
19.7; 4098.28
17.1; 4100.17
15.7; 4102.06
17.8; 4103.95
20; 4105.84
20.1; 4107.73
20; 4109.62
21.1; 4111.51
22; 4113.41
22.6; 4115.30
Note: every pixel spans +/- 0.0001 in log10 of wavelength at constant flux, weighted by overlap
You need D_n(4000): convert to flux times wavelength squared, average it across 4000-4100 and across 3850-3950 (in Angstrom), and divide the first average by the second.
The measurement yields 1.49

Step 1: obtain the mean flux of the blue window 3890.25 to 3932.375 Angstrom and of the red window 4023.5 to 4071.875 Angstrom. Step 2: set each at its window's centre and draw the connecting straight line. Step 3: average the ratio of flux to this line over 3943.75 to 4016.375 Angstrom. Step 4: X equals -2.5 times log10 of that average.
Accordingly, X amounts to 0.073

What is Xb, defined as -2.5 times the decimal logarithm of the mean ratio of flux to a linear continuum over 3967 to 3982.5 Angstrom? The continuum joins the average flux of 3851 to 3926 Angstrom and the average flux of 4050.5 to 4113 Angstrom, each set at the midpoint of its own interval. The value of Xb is 0.41 mag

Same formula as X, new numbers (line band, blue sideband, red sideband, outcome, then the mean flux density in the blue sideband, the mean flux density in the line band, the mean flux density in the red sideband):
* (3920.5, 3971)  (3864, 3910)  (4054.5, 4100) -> 0.472 mag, 15.9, 11.1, 19.9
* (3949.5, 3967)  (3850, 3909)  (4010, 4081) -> 0.279 mag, 15.9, 13.7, 19.6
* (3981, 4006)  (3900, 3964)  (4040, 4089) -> -0.178 mag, 13.2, 18.9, 19.5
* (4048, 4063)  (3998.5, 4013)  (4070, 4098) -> 0.014 mag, 19.4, 19.8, 20.4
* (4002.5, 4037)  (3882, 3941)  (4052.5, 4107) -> -0.145 mag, 13.4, 19.9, 19.6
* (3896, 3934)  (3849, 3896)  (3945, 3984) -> 0.083 mag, 16.1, 13.8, 13.4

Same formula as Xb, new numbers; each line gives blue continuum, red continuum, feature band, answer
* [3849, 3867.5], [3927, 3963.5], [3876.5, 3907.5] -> -0.062 mag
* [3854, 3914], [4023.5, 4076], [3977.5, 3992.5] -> -0.027 mag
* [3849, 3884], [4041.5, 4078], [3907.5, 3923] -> 0.053 mag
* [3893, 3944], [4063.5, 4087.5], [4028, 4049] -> -0.078 mag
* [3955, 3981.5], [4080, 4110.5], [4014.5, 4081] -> -0.155 mag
